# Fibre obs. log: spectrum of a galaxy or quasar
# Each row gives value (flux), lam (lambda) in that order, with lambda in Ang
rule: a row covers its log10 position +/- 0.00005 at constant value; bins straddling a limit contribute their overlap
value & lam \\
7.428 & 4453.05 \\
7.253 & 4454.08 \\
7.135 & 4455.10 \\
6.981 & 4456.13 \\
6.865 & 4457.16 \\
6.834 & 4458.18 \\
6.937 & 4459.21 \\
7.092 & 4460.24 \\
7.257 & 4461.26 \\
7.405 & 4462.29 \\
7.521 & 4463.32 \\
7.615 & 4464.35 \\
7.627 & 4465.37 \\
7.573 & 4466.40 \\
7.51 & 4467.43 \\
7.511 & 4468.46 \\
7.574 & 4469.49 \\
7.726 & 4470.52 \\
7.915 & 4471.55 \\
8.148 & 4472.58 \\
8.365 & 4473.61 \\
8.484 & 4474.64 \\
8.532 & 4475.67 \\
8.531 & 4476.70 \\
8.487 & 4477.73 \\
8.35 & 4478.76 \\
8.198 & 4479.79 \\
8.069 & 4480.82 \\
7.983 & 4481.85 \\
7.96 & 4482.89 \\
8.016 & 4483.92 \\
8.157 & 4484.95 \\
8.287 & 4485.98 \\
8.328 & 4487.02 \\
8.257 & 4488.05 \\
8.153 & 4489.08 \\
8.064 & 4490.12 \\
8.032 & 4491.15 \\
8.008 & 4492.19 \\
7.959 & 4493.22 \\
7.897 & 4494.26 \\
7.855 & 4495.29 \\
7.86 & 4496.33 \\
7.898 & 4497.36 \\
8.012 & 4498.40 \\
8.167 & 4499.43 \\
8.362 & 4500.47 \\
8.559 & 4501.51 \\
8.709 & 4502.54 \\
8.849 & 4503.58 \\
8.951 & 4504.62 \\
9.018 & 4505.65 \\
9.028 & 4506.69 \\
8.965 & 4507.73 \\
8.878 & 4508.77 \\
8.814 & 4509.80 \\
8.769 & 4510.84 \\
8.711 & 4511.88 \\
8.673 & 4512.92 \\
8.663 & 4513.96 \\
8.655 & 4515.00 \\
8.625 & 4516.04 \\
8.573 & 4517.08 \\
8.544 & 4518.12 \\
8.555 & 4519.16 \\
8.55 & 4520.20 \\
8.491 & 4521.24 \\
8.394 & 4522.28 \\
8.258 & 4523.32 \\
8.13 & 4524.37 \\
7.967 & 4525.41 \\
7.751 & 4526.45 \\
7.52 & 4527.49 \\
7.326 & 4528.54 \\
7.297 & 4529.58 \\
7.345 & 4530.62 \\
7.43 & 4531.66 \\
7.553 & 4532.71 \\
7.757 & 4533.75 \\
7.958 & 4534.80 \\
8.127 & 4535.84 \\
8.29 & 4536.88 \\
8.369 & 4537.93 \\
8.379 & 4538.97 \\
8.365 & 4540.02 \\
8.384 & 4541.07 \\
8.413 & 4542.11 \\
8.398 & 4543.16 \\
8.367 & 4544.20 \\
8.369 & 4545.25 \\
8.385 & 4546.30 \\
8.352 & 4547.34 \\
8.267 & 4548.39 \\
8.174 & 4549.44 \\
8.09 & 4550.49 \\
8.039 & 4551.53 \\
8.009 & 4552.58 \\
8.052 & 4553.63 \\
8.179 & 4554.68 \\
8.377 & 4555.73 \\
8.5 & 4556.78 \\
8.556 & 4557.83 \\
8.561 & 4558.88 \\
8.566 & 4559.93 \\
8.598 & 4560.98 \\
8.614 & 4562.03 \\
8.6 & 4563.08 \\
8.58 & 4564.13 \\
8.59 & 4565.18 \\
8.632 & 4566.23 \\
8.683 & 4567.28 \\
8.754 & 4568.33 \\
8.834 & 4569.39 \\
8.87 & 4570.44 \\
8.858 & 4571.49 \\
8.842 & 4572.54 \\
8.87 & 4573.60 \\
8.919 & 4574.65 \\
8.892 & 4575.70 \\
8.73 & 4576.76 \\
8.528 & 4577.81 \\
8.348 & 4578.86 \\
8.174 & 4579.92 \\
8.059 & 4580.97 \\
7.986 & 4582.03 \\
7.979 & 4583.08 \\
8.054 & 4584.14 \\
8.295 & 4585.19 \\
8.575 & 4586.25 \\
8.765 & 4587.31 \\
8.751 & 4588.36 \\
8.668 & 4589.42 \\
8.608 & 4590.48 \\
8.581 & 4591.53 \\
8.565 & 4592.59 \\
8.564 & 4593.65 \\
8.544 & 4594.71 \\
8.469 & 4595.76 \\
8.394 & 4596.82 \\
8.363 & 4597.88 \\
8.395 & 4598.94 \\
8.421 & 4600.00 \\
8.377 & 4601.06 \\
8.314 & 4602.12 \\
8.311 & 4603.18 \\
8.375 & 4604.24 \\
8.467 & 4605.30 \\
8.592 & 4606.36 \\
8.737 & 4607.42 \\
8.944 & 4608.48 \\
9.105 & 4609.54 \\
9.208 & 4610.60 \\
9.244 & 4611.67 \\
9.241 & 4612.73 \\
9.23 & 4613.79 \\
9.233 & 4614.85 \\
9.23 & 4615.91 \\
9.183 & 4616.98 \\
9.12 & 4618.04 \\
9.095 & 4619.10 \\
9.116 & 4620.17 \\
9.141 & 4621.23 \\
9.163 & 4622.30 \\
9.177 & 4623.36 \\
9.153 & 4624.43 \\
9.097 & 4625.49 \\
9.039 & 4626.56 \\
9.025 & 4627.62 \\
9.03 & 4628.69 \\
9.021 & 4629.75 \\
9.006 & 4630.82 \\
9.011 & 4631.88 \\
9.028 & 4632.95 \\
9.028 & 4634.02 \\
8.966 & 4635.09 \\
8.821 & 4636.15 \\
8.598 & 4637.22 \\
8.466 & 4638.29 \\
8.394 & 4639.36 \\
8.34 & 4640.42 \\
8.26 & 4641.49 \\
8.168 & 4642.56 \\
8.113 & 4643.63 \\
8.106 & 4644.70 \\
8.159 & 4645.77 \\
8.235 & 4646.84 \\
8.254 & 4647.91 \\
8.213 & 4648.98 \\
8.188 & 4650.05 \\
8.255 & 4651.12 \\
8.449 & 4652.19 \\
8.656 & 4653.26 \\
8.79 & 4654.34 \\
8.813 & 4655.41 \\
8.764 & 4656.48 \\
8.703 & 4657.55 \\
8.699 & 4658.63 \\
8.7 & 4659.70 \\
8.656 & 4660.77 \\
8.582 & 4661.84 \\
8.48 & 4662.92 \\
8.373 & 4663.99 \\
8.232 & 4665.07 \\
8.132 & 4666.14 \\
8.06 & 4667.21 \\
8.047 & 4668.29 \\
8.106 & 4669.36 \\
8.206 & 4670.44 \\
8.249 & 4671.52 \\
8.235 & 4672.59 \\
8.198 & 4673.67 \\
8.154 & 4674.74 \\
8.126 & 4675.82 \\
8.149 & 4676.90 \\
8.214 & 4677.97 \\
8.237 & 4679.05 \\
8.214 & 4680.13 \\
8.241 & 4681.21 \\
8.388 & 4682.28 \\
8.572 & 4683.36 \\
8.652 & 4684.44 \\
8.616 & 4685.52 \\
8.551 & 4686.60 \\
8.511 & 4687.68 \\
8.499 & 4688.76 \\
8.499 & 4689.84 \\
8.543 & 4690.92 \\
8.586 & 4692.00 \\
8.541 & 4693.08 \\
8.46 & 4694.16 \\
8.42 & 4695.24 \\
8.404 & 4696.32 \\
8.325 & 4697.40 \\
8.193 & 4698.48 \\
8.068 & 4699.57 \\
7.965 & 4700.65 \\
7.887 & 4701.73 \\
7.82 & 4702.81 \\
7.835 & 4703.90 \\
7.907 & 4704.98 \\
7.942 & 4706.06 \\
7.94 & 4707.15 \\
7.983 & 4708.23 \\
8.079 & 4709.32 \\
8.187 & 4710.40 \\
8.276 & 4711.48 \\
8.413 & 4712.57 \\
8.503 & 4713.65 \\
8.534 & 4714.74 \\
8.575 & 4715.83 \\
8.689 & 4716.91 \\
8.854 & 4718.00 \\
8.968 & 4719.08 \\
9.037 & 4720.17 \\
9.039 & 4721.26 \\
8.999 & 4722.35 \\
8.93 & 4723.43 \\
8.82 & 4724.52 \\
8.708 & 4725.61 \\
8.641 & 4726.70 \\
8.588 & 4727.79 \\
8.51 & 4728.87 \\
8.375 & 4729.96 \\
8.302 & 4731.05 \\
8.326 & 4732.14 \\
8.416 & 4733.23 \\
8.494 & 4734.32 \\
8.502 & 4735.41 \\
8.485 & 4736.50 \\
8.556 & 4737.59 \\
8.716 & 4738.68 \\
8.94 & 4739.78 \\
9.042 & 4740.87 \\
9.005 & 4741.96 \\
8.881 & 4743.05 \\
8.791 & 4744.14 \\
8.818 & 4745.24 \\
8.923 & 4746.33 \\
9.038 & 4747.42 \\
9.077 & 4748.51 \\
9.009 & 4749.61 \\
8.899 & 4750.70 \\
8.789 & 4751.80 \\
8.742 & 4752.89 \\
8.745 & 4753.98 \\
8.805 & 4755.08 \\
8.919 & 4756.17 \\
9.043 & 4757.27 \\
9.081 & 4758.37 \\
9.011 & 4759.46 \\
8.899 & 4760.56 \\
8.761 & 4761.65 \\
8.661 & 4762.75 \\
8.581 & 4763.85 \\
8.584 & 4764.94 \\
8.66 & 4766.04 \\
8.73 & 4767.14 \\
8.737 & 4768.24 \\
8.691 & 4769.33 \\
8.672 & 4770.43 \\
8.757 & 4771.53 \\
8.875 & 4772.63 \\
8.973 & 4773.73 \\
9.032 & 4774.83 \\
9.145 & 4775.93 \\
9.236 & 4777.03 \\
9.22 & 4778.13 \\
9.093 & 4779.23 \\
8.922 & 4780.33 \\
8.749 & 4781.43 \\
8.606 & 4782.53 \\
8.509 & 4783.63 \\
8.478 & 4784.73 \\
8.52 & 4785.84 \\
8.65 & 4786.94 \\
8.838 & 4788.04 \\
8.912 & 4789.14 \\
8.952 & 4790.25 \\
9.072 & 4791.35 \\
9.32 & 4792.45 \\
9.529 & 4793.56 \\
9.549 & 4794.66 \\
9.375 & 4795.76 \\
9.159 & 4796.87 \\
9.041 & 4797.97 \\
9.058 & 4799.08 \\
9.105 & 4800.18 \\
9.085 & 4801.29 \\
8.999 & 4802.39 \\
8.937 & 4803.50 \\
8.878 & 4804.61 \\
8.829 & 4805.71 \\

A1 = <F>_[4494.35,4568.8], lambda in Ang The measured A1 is 8.34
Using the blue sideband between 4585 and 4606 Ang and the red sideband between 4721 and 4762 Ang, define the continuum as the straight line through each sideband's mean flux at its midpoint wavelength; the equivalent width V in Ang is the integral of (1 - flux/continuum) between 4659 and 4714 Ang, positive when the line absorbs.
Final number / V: 2.5 Ang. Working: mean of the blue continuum 8.49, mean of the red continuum 8.78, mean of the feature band 8.28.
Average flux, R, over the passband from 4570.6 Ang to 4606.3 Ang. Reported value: 8.49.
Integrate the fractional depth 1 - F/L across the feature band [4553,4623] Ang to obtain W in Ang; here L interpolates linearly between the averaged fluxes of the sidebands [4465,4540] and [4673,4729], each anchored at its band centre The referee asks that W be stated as -3.1 Ang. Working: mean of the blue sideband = 8.2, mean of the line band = 8.65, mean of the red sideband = 8.4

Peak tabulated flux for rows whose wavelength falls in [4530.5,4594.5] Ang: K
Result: 8.919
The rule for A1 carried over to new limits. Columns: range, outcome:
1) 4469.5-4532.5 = 8.26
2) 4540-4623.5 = 8.6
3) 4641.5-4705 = 8.33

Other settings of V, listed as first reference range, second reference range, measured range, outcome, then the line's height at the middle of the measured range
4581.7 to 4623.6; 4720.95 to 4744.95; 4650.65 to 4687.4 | 1.3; 8.7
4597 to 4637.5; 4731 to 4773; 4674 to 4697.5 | 1.2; 8.84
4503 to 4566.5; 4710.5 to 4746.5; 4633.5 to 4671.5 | 0.5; 8.55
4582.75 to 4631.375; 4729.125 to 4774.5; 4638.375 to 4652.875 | 0.9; 8.78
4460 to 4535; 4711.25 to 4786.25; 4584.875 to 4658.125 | -2.2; 8.45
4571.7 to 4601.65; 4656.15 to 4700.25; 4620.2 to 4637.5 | -1.2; 8.44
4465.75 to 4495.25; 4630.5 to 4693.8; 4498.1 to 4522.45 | -1.6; 8.13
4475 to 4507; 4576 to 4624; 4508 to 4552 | 0.9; 8.42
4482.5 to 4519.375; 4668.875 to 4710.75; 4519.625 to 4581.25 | 0.4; 8.37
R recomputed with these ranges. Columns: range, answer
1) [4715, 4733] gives 8.7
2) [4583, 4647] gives 8.72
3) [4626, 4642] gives 8.81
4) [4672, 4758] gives 8.52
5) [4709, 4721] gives 8.58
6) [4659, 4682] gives 8.27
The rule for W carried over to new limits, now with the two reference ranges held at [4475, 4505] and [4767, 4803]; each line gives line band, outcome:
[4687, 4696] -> 0.23 Ang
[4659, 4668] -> 0.27 Ang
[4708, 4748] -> 0.75 Ang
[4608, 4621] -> -0.96 Ang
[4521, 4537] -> 0.95 Ang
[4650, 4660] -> 0.02 Ang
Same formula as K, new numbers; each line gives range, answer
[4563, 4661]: 9.244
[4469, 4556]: 9.028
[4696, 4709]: 8.404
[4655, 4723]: 9.039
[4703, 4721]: 9.037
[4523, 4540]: 8.379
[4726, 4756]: 9.077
